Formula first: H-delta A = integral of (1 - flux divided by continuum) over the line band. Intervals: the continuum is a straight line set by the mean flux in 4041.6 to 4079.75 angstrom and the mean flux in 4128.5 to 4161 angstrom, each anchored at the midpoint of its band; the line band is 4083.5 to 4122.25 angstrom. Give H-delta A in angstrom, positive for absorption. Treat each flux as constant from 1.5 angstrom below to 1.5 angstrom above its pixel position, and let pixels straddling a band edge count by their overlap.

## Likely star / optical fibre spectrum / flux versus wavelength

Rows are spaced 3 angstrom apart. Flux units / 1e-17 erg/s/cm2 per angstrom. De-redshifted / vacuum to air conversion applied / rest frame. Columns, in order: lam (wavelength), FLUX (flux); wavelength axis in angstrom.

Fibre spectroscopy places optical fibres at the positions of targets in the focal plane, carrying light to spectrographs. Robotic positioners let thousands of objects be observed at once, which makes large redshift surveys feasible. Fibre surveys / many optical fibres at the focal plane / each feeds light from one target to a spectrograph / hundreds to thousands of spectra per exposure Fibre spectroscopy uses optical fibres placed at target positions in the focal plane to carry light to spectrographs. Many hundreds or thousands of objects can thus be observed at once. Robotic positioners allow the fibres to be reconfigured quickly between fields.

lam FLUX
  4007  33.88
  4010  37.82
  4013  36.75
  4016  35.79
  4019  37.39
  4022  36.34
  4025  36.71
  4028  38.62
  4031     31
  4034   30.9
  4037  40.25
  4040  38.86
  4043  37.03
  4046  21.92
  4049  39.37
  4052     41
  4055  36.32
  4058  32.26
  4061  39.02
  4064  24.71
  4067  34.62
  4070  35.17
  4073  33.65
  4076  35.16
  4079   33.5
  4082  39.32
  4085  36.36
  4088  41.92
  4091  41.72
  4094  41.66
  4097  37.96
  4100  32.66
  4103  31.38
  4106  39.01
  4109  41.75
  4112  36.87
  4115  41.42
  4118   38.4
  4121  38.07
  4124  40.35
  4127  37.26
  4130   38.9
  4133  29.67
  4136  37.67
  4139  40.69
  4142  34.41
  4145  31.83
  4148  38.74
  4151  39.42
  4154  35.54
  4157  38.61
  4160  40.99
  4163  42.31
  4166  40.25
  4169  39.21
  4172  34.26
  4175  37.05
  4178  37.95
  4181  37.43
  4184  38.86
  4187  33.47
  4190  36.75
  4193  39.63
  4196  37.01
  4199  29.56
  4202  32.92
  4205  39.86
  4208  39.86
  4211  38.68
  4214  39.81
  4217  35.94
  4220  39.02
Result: -3.1 angstrom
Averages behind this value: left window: 34.1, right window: 36.9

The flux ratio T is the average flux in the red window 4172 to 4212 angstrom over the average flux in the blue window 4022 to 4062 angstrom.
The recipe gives 1.03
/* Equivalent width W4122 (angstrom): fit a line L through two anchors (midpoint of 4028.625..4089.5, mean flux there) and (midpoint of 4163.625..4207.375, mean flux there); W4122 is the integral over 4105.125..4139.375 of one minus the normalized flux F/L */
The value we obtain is -2.1 angstrom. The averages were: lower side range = 35.2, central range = 38.2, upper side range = 36.9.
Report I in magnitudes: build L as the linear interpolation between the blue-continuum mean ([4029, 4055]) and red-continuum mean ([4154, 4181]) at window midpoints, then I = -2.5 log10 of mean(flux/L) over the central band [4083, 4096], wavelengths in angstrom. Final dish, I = -0.11 mag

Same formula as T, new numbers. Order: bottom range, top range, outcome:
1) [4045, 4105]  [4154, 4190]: 1.07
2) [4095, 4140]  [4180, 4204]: 0.95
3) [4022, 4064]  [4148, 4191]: 1.08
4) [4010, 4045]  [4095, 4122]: 1.04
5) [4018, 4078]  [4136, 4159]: 1.06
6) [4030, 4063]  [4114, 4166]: 1.08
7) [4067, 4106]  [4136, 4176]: 1.03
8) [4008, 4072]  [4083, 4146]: 1.07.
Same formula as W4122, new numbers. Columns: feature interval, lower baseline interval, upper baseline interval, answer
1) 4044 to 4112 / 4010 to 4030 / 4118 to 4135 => 1.8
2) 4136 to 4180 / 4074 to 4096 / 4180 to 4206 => -1.3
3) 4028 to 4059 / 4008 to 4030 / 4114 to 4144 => 1.6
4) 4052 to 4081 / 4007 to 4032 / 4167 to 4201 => 1.6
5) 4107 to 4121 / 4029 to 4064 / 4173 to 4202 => -1.5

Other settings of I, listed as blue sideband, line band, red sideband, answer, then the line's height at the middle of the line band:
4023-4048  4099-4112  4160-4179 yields 0.01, 36.7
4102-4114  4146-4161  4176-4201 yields -0.04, 36.9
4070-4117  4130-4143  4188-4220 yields 0.04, 37.4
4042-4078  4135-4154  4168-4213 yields -0.03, 35.9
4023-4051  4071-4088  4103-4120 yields 0.03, 37.2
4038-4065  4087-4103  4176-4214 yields -0.09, 35.4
